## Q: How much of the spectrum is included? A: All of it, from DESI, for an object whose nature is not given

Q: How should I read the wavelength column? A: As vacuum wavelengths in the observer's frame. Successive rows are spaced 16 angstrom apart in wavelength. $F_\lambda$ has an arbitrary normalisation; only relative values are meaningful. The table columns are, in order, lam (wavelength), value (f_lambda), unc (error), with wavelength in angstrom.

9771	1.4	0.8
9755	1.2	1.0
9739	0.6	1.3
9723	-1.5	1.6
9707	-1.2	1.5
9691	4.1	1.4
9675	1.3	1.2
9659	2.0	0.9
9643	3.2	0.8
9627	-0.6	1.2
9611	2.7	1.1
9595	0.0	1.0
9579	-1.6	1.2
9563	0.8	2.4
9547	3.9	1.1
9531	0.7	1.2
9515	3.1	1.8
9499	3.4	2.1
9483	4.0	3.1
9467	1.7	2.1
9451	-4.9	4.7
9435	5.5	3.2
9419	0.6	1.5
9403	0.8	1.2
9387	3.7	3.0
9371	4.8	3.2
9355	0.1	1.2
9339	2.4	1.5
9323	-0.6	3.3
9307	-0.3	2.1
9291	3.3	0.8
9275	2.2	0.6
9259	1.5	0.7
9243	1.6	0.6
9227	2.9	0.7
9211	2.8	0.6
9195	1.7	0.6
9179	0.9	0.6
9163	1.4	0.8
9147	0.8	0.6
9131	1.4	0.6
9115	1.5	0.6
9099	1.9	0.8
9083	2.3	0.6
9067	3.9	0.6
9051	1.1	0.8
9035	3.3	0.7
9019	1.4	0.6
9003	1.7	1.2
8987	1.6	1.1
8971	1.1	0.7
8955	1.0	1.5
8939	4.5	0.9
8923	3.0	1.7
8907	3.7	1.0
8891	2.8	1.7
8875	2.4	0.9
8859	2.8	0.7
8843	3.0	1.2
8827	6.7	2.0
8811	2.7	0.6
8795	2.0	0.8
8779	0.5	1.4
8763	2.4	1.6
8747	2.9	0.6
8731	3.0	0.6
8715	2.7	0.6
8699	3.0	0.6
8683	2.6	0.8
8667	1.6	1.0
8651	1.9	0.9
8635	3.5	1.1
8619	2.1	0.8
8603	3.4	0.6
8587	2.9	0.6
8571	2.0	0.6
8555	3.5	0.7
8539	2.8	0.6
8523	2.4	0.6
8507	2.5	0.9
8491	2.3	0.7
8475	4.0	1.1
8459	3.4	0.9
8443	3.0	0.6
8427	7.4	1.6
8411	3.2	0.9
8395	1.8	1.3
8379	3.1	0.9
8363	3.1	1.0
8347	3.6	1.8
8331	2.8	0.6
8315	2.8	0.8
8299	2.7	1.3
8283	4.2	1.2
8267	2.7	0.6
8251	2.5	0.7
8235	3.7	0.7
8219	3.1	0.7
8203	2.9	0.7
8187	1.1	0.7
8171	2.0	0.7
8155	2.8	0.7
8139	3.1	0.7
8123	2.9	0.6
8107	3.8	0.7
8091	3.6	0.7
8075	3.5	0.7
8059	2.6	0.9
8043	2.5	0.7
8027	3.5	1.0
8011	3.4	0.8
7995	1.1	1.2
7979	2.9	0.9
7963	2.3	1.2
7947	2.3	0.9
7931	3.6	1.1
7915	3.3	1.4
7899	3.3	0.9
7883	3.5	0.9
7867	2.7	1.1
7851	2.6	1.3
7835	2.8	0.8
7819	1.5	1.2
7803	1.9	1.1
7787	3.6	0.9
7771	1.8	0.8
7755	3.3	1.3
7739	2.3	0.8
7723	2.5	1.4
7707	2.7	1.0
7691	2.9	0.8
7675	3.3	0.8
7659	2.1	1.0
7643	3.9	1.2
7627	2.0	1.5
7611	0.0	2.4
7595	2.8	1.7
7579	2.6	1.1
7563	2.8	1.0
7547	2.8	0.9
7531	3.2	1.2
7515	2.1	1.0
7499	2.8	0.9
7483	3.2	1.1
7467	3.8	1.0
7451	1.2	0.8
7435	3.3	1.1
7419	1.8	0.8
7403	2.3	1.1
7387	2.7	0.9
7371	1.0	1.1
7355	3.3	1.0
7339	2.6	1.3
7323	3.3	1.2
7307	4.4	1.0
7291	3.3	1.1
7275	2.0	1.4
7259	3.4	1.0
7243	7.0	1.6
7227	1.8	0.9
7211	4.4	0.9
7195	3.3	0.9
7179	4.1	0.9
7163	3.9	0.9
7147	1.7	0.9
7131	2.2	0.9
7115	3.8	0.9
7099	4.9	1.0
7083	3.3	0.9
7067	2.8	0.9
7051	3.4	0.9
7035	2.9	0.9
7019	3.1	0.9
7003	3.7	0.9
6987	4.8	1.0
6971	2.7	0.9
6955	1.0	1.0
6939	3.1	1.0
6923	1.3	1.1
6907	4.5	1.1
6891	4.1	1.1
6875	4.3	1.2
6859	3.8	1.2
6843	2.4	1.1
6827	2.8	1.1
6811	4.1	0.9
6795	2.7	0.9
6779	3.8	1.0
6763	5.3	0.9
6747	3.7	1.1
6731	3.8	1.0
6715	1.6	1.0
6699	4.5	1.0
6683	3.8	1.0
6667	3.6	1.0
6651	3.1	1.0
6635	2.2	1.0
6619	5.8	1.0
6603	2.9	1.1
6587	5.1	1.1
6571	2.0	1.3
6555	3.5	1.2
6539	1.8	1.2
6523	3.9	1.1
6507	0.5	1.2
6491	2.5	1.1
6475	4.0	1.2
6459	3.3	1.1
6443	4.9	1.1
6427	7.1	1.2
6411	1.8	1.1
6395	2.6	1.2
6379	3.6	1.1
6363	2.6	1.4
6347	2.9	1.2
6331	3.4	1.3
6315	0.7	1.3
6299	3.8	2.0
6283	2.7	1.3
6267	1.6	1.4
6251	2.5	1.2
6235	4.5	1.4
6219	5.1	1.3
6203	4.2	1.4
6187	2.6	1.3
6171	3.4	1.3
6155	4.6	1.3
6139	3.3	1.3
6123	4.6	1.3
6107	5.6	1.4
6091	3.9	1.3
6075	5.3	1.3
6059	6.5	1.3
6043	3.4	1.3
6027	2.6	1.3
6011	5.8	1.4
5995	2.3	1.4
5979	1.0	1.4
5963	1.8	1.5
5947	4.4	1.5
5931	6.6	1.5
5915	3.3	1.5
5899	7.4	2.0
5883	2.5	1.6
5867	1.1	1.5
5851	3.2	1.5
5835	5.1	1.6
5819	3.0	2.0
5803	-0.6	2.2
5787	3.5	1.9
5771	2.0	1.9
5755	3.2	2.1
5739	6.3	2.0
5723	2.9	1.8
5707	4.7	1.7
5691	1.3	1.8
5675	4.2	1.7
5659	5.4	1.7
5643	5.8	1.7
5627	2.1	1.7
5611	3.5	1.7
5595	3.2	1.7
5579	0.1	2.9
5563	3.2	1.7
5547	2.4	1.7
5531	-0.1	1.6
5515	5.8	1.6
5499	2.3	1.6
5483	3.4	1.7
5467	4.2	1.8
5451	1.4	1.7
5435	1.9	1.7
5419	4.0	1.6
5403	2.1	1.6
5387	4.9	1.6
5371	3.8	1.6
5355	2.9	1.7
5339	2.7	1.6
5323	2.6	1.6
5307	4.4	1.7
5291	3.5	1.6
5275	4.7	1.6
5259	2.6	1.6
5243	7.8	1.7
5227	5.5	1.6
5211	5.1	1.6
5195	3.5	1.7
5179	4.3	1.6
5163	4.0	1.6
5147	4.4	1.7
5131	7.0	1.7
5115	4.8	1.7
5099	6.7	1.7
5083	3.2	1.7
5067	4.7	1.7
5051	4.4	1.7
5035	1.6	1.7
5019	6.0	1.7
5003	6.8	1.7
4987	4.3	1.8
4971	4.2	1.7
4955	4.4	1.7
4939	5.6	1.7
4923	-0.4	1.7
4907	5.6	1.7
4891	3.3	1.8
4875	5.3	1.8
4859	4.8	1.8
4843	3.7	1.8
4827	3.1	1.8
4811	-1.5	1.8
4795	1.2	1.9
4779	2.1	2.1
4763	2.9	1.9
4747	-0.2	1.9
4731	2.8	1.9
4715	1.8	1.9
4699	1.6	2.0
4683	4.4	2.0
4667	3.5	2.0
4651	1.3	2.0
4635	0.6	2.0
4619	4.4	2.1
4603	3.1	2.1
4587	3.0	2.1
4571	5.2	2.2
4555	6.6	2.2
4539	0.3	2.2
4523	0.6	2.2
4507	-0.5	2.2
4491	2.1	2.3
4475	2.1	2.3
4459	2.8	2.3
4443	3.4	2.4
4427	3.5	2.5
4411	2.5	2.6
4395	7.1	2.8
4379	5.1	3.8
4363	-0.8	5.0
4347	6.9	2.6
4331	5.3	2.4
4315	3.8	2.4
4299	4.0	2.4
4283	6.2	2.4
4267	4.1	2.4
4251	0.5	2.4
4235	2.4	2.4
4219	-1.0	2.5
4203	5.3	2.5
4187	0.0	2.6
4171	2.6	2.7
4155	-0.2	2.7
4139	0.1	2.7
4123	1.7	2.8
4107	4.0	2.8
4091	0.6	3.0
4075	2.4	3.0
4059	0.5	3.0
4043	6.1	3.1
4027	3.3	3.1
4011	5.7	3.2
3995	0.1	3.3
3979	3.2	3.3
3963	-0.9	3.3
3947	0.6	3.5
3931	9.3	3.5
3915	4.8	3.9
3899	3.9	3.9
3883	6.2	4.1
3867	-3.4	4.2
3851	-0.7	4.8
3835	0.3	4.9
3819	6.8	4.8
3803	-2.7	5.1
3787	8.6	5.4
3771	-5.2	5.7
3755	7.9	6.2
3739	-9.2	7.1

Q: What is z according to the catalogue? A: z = 0.28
